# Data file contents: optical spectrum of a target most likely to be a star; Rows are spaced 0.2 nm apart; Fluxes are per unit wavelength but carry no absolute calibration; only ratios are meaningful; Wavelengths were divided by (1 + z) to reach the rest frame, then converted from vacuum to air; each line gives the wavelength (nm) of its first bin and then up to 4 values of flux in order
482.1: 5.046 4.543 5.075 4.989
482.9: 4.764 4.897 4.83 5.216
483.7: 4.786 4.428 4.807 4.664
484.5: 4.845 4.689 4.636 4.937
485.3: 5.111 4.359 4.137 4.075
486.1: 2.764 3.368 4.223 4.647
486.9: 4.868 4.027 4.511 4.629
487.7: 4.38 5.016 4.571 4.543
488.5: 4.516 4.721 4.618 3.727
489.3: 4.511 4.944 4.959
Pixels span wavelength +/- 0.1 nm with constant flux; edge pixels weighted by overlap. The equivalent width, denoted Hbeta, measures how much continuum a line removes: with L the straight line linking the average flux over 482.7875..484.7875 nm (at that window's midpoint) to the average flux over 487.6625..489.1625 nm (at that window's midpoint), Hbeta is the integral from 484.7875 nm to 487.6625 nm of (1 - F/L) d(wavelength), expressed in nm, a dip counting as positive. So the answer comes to 0.22 nm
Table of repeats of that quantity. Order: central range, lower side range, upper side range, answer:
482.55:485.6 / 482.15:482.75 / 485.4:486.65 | -0.28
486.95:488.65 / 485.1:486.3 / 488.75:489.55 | -0.09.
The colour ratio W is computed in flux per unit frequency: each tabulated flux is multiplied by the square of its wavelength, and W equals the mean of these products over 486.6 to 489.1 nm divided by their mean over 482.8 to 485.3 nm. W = 0.96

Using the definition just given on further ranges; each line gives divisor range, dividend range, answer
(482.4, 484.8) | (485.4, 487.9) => 0.88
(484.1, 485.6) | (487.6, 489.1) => 0.97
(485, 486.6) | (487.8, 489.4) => 1.11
